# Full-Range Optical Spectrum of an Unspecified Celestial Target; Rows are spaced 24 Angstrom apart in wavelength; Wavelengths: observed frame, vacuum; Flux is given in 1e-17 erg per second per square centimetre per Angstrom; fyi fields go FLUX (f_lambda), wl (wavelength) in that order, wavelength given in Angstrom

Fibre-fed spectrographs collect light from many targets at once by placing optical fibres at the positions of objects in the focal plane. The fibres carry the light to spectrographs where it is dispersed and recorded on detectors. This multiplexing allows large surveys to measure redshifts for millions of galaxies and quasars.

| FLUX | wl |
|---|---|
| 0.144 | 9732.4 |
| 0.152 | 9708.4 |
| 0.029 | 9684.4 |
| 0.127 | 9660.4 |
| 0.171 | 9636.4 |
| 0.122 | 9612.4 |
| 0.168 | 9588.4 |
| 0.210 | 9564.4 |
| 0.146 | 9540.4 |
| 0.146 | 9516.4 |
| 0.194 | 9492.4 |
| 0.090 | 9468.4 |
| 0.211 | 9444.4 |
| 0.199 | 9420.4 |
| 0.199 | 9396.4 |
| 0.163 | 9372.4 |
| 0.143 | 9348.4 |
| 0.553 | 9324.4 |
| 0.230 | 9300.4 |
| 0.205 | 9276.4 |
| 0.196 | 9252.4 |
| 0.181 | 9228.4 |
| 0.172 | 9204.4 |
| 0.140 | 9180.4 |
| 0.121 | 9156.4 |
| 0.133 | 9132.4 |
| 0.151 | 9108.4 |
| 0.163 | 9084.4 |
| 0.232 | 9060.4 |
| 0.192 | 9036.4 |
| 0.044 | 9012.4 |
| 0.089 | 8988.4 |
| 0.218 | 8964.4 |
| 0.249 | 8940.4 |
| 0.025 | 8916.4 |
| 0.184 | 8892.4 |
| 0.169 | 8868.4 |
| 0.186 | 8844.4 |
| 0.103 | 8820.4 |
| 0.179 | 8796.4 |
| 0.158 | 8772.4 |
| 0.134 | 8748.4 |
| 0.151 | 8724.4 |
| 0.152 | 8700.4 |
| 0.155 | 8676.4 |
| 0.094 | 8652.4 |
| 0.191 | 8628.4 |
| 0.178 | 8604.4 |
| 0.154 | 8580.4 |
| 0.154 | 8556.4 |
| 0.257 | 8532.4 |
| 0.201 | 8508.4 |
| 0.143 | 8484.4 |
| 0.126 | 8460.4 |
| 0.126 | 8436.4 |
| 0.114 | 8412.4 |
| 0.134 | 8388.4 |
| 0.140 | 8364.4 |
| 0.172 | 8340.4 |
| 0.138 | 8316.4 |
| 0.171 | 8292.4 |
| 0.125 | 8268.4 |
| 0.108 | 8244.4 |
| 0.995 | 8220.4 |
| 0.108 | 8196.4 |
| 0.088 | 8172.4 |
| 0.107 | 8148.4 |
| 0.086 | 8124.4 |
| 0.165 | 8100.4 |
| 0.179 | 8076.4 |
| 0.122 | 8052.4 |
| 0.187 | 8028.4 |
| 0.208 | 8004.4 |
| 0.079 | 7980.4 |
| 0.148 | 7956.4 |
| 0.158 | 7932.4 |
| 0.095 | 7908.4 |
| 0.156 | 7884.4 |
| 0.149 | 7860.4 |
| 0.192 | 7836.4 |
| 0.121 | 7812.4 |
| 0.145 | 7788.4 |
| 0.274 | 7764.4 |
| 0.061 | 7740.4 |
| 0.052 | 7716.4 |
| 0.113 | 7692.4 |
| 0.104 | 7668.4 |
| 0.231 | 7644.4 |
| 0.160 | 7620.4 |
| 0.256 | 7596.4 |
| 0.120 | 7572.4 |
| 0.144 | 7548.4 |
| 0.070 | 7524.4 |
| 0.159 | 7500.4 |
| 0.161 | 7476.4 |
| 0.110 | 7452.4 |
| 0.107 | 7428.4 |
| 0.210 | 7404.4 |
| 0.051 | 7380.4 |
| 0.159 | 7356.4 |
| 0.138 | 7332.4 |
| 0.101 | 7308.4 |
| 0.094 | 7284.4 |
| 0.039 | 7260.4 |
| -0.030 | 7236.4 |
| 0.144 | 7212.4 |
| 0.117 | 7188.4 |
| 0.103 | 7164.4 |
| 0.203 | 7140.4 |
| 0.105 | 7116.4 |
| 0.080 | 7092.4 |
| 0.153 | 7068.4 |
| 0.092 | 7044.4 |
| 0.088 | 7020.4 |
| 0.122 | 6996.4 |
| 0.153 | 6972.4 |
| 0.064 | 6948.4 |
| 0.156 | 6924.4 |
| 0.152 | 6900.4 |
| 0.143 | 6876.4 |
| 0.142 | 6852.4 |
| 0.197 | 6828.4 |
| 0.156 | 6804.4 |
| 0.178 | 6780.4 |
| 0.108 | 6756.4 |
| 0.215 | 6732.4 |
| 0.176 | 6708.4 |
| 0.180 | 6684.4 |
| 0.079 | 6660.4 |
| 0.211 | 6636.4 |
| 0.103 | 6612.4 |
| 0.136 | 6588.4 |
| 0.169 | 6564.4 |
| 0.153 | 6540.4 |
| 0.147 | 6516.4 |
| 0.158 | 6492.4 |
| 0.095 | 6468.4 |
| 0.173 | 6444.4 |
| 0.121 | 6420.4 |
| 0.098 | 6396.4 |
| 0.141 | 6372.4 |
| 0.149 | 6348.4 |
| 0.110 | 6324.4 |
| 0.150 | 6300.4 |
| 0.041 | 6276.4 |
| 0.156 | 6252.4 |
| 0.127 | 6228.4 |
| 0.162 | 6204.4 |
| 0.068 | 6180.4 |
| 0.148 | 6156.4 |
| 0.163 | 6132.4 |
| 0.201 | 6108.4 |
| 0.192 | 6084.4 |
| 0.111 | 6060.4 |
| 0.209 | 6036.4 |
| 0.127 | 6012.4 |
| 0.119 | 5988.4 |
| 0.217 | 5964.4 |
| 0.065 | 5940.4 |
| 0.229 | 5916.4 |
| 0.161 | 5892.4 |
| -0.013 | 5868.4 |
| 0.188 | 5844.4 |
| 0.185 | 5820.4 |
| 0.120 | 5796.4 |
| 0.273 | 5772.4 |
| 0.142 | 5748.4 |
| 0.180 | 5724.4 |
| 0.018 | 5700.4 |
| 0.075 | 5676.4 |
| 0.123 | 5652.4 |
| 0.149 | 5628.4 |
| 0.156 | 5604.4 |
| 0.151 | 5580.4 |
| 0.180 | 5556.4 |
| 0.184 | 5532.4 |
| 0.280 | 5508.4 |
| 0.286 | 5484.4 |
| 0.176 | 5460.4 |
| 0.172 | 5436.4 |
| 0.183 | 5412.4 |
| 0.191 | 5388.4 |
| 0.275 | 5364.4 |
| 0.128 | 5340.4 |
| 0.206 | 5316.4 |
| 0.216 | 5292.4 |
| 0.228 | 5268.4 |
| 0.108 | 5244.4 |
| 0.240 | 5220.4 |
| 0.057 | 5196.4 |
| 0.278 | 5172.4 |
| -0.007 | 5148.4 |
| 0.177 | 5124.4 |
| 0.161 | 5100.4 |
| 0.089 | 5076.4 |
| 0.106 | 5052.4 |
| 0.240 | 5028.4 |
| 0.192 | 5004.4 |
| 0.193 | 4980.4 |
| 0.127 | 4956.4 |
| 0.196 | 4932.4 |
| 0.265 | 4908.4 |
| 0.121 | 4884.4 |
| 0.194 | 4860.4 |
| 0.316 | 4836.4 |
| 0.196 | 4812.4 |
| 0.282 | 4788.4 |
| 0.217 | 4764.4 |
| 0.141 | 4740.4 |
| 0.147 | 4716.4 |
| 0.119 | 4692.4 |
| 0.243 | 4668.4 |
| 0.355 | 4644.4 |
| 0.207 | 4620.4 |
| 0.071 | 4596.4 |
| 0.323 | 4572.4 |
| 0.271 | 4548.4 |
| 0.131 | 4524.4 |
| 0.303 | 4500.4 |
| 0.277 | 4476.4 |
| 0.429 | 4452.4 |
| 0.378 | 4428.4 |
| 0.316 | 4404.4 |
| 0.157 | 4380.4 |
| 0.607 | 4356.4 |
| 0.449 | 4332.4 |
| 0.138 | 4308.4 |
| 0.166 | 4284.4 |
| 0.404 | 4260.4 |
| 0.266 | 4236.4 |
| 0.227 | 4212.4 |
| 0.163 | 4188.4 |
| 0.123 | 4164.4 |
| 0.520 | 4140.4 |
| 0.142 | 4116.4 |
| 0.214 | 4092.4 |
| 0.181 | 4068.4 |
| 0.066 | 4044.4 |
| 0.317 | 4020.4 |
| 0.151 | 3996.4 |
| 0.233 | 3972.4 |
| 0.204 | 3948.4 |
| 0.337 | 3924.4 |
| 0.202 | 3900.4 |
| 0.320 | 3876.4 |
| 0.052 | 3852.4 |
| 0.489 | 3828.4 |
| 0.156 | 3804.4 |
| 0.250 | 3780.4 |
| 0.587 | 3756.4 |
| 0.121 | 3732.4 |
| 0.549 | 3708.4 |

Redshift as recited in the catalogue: 1.205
